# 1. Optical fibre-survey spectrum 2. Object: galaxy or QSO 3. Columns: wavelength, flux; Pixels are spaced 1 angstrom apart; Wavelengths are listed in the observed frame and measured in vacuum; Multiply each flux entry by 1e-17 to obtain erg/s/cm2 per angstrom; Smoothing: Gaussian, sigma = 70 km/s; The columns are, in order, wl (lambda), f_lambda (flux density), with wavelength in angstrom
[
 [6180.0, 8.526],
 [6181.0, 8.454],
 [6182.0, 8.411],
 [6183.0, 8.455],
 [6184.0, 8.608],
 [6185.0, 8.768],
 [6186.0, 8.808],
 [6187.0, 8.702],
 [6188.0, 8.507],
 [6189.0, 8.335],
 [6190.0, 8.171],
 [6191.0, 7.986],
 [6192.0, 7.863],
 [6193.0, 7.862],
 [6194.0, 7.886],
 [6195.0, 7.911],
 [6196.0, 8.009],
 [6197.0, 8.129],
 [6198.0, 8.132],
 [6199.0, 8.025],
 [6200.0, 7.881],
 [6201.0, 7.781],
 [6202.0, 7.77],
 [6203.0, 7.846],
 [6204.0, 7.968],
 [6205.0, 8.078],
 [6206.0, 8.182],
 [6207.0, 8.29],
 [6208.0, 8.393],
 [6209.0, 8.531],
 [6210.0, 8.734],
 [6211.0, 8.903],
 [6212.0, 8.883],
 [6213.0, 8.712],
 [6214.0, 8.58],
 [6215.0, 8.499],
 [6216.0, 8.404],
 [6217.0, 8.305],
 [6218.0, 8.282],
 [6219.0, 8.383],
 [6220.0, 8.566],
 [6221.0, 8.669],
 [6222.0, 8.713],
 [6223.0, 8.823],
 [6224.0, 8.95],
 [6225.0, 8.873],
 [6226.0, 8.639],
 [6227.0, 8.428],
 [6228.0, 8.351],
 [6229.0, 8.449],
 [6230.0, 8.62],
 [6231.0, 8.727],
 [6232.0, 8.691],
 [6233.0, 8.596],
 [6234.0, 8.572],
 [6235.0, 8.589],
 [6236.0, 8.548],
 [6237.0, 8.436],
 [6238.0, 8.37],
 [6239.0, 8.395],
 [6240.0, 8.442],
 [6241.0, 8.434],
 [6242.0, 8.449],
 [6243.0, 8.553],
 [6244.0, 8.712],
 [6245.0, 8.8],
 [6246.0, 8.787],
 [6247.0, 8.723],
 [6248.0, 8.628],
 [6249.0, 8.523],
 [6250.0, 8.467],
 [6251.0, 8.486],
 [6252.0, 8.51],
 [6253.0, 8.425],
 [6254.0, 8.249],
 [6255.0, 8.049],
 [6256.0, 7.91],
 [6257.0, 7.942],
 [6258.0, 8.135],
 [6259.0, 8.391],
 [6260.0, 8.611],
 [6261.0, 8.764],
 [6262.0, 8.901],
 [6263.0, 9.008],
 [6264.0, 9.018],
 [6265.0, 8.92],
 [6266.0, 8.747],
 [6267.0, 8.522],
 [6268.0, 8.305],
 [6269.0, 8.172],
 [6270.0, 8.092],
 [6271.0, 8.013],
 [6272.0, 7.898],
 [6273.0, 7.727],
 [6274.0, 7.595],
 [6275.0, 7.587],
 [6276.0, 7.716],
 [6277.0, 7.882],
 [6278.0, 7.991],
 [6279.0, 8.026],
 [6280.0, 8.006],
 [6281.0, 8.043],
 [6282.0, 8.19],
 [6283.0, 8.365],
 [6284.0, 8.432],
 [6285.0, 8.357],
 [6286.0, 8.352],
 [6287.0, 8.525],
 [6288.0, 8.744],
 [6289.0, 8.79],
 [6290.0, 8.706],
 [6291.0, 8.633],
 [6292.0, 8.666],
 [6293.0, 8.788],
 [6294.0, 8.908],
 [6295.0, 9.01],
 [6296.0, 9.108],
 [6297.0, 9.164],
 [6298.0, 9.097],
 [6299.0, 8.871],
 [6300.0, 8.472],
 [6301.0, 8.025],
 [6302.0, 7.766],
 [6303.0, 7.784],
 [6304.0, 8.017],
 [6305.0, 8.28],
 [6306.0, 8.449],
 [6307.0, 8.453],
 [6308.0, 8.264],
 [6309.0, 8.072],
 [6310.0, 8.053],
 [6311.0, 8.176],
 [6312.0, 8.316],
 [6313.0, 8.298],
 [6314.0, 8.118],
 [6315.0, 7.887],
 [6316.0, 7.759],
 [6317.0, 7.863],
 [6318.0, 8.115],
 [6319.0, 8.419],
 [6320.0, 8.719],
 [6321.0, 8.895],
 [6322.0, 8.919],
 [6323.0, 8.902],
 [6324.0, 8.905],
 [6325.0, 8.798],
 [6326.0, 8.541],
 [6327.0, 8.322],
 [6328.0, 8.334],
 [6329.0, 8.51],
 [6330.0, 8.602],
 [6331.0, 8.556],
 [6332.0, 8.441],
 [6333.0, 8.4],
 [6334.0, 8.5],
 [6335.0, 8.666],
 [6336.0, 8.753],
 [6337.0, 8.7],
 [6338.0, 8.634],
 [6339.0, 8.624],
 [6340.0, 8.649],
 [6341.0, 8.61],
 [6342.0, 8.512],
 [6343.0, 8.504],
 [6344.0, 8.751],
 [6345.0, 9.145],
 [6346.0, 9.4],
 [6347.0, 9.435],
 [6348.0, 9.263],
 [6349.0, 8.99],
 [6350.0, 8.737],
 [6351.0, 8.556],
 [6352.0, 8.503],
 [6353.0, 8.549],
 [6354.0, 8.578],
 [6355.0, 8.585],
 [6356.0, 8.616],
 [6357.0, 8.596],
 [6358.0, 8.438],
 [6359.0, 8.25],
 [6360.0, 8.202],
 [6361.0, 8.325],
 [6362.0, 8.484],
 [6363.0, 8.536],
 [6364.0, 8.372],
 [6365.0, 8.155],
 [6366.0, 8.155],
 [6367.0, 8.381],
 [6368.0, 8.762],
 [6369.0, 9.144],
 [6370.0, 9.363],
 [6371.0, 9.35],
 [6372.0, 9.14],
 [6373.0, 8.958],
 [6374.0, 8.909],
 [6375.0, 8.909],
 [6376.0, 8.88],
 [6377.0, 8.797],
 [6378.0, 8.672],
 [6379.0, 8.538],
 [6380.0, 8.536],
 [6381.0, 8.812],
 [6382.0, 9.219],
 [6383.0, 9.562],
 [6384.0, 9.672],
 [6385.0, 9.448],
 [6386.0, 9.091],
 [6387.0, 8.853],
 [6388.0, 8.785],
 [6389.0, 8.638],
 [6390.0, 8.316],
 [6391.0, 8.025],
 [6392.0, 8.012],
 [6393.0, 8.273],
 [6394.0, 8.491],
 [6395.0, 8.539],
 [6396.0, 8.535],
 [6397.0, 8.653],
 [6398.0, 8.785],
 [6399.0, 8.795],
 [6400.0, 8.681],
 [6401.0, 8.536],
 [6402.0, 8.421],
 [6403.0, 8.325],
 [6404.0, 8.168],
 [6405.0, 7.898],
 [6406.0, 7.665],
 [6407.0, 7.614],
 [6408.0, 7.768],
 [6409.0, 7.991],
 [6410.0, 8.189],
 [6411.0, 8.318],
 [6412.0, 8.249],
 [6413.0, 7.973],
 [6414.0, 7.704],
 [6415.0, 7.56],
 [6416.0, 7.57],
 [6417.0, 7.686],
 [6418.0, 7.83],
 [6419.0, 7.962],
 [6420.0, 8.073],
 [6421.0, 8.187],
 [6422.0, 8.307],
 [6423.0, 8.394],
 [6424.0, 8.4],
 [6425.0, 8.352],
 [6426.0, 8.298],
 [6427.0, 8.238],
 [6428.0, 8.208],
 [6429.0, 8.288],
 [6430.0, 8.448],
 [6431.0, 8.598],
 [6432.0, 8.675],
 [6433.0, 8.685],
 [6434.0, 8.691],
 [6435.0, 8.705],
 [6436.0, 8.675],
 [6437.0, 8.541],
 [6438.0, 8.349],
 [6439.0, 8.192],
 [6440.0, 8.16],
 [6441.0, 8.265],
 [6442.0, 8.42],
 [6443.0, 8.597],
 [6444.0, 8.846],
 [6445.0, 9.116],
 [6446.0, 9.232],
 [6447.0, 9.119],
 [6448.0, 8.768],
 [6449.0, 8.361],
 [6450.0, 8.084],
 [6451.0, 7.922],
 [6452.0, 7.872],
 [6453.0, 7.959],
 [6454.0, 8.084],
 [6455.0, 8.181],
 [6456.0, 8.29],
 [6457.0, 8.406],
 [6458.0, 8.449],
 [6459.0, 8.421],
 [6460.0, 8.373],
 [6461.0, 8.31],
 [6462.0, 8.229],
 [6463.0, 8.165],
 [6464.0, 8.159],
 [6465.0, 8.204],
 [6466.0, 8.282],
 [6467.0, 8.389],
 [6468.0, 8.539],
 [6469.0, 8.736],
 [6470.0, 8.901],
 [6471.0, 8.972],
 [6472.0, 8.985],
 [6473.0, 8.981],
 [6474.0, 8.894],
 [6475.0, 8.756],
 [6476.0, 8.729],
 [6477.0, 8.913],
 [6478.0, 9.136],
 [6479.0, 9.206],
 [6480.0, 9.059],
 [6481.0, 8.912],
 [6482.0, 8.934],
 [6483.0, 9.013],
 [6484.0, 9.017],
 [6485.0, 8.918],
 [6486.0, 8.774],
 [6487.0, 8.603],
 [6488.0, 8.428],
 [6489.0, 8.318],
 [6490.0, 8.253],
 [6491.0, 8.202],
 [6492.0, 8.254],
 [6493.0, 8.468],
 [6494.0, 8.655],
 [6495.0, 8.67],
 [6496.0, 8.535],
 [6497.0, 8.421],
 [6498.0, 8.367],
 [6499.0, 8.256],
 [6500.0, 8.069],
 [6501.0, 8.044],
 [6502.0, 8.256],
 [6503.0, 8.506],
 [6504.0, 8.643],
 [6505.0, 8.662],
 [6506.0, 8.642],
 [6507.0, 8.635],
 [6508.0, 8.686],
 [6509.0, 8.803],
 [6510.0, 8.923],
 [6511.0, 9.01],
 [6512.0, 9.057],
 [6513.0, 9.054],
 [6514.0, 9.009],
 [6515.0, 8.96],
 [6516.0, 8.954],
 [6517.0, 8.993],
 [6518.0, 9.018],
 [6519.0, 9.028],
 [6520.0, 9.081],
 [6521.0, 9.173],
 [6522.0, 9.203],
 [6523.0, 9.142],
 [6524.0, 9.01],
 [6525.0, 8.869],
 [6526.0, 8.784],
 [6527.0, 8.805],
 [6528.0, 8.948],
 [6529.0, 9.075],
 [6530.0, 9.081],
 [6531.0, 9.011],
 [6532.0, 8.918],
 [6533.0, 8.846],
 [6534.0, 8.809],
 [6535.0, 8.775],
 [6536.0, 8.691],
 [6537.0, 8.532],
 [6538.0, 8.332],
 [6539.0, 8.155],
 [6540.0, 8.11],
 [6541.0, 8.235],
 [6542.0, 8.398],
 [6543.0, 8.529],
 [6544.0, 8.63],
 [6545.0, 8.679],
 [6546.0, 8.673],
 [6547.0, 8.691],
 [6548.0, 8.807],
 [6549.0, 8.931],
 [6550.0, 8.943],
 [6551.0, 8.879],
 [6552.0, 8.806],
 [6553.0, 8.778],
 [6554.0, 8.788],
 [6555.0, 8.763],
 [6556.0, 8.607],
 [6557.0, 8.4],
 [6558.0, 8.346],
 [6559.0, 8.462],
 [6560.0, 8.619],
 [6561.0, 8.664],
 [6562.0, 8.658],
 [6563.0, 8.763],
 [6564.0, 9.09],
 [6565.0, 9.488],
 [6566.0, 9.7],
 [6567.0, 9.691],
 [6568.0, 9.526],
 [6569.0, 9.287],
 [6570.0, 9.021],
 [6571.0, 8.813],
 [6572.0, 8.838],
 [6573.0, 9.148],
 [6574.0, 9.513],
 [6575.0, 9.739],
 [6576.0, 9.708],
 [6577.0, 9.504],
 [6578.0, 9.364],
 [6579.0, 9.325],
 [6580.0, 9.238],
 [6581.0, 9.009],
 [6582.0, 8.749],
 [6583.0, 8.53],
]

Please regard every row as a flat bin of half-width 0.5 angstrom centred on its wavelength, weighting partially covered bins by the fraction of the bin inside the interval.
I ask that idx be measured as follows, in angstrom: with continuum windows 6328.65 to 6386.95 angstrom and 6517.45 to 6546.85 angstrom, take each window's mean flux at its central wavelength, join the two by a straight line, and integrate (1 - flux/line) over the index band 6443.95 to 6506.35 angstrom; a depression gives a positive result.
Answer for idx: 1.5 angstrom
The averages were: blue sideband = 8.75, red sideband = 8.78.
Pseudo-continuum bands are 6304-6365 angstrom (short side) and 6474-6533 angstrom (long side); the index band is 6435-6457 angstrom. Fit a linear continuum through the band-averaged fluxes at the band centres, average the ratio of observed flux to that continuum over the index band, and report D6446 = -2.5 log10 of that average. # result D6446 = 0.03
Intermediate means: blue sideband 8.52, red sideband 8.77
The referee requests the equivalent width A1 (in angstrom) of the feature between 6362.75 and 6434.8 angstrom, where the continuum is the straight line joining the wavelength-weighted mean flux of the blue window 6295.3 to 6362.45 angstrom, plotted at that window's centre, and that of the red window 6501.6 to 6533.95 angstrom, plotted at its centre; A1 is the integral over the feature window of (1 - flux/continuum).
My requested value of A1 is 1.6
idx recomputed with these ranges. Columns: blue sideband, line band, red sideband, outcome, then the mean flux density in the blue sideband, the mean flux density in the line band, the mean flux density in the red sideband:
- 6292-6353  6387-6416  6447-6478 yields 0.9 angstrom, 8.56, 8.25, 8.47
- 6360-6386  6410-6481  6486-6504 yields 1.2 angstrom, 8.84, 8.43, 8.39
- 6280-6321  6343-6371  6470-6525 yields -0.6 angstrom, 8.4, 8.69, 8.77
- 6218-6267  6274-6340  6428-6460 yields 0.9 angstrom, 8.56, 8.41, 8.46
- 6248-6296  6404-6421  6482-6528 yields 1.4 angstrom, 8.37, 7.9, 8.72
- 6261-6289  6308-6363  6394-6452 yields -1.6 angstrom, 8.28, 8.54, 8.32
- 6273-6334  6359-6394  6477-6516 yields -1.0 angstrom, 8.38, 8.73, 8.67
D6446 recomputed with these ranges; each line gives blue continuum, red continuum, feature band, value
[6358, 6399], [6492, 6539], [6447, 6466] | 0.06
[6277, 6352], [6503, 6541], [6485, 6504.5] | 0.05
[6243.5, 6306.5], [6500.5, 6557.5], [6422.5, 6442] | 0.03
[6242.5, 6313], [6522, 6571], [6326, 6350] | -0.03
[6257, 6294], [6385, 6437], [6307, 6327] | 0.00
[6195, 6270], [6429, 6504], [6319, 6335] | -0.02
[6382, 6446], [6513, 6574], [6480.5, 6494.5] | 0.00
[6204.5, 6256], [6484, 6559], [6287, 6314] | 0.01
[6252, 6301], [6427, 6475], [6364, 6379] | -0.04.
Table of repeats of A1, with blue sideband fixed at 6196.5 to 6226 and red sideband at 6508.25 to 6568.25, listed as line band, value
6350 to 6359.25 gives 0.1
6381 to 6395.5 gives -0.2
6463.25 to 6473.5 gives 0.2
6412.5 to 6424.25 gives 1.0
